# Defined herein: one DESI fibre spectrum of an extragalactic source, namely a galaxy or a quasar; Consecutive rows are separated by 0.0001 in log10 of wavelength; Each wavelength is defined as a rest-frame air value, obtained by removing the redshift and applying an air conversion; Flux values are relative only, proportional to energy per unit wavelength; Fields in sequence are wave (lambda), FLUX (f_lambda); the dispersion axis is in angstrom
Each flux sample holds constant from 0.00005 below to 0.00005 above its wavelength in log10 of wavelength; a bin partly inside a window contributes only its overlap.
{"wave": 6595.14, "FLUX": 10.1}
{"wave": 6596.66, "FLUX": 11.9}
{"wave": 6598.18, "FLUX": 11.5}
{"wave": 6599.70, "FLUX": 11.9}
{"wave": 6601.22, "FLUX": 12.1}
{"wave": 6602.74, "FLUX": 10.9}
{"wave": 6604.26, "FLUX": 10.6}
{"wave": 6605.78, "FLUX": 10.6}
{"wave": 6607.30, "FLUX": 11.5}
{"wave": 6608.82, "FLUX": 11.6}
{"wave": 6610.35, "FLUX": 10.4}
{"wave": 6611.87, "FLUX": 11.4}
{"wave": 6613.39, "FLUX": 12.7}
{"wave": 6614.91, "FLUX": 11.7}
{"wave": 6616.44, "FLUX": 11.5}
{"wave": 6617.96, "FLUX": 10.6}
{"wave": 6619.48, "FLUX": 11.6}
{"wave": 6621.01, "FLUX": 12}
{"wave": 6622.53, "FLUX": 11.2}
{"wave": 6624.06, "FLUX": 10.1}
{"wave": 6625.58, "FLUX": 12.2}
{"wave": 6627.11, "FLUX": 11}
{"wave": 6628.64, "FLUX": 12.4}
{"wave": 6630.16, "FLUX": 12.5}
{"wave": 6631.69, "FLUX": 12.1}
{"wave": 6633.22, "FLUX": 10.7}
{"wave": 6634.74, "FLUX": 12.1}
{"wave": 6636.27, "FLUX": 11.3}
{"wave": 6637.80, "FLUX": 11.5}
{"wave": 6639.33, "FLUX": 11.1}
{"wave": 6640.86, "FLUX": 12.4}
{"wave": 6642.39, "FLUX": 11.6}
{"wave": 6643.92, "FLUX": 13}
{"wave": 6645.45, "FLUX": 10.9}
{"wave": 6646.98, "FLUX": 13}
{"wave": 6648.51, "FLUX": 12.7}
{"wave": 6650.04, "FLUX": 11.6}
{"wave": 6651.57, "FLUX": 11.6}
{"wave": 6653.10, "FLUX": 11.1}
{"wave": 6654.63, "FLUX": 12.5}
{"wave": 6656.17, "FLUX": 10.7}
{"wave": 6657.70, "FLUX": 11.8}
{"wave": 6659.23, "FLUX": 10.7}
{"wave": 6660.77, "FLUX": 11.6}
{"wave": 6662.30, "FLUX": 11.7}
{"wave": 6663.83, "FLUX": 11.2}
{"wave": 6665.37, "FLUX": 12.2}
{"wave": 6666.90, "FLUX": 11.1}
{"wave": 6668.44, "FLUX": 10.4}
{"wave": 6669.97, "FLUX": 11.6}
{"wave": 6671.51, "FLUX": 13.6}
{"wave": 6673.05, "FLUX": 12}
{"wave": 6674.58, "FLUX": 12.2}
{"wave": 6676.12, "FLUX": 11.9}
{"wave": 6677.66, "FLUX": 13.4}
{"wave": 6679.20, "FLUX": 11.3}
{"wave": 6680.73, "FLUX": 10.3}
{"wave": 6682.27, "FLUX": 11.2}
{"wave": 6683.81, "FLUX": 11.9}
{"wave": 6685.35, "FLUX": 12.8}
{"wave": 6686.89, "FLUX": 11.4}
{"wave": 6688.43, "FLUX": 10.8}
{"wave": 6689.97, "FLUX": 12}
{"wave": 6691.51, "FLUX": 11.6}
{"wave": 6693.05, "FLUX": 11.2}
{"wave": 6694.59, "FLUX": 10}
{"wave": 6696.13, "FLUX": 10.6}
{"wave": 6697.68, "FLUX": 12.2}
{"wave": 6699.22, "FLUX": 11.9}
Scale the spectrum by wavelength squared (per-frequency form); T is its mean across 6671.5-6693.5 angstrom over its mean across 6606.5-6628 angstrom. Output 1.06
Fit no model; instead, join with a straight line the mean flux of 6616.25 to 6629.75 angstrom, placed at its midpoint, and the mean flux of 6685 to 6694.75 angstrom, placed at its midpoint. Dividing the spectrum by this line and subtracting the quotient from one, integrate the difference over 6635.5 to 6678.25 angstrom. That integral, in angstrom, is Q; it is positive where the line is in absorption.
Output -1.4 angstrom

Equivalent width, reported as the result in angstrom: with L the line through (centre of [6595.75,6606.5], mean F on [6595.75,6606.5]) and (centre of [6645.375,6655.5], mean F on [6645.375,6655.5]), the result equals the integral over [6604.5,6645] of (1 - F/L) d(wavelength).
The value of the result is 0.32 angstrom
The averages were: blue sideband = 11.3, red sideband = 12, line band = 11.6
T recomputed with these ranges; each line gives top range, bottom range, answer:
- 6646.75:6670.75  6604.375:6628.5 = 1.03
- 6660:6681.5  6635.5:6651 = 1.00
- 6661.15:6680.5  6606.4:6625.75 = 1.06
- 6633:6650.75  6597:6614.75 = 1.05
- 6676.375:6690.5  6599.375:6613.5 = 1.06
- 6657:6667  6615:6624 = 1.03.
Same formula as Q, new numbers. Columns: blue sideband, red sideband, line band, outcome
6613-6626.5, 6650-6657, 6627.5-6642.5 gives -0.4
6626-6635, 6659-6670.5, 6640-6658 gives -0.6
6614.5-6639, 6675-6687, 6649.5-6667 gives 0.3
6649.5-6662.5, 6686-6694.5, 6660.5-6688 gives -0.9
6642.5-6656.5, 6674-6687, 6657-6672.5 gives 0.4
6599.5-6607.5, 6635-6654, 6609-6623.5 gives -0.1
